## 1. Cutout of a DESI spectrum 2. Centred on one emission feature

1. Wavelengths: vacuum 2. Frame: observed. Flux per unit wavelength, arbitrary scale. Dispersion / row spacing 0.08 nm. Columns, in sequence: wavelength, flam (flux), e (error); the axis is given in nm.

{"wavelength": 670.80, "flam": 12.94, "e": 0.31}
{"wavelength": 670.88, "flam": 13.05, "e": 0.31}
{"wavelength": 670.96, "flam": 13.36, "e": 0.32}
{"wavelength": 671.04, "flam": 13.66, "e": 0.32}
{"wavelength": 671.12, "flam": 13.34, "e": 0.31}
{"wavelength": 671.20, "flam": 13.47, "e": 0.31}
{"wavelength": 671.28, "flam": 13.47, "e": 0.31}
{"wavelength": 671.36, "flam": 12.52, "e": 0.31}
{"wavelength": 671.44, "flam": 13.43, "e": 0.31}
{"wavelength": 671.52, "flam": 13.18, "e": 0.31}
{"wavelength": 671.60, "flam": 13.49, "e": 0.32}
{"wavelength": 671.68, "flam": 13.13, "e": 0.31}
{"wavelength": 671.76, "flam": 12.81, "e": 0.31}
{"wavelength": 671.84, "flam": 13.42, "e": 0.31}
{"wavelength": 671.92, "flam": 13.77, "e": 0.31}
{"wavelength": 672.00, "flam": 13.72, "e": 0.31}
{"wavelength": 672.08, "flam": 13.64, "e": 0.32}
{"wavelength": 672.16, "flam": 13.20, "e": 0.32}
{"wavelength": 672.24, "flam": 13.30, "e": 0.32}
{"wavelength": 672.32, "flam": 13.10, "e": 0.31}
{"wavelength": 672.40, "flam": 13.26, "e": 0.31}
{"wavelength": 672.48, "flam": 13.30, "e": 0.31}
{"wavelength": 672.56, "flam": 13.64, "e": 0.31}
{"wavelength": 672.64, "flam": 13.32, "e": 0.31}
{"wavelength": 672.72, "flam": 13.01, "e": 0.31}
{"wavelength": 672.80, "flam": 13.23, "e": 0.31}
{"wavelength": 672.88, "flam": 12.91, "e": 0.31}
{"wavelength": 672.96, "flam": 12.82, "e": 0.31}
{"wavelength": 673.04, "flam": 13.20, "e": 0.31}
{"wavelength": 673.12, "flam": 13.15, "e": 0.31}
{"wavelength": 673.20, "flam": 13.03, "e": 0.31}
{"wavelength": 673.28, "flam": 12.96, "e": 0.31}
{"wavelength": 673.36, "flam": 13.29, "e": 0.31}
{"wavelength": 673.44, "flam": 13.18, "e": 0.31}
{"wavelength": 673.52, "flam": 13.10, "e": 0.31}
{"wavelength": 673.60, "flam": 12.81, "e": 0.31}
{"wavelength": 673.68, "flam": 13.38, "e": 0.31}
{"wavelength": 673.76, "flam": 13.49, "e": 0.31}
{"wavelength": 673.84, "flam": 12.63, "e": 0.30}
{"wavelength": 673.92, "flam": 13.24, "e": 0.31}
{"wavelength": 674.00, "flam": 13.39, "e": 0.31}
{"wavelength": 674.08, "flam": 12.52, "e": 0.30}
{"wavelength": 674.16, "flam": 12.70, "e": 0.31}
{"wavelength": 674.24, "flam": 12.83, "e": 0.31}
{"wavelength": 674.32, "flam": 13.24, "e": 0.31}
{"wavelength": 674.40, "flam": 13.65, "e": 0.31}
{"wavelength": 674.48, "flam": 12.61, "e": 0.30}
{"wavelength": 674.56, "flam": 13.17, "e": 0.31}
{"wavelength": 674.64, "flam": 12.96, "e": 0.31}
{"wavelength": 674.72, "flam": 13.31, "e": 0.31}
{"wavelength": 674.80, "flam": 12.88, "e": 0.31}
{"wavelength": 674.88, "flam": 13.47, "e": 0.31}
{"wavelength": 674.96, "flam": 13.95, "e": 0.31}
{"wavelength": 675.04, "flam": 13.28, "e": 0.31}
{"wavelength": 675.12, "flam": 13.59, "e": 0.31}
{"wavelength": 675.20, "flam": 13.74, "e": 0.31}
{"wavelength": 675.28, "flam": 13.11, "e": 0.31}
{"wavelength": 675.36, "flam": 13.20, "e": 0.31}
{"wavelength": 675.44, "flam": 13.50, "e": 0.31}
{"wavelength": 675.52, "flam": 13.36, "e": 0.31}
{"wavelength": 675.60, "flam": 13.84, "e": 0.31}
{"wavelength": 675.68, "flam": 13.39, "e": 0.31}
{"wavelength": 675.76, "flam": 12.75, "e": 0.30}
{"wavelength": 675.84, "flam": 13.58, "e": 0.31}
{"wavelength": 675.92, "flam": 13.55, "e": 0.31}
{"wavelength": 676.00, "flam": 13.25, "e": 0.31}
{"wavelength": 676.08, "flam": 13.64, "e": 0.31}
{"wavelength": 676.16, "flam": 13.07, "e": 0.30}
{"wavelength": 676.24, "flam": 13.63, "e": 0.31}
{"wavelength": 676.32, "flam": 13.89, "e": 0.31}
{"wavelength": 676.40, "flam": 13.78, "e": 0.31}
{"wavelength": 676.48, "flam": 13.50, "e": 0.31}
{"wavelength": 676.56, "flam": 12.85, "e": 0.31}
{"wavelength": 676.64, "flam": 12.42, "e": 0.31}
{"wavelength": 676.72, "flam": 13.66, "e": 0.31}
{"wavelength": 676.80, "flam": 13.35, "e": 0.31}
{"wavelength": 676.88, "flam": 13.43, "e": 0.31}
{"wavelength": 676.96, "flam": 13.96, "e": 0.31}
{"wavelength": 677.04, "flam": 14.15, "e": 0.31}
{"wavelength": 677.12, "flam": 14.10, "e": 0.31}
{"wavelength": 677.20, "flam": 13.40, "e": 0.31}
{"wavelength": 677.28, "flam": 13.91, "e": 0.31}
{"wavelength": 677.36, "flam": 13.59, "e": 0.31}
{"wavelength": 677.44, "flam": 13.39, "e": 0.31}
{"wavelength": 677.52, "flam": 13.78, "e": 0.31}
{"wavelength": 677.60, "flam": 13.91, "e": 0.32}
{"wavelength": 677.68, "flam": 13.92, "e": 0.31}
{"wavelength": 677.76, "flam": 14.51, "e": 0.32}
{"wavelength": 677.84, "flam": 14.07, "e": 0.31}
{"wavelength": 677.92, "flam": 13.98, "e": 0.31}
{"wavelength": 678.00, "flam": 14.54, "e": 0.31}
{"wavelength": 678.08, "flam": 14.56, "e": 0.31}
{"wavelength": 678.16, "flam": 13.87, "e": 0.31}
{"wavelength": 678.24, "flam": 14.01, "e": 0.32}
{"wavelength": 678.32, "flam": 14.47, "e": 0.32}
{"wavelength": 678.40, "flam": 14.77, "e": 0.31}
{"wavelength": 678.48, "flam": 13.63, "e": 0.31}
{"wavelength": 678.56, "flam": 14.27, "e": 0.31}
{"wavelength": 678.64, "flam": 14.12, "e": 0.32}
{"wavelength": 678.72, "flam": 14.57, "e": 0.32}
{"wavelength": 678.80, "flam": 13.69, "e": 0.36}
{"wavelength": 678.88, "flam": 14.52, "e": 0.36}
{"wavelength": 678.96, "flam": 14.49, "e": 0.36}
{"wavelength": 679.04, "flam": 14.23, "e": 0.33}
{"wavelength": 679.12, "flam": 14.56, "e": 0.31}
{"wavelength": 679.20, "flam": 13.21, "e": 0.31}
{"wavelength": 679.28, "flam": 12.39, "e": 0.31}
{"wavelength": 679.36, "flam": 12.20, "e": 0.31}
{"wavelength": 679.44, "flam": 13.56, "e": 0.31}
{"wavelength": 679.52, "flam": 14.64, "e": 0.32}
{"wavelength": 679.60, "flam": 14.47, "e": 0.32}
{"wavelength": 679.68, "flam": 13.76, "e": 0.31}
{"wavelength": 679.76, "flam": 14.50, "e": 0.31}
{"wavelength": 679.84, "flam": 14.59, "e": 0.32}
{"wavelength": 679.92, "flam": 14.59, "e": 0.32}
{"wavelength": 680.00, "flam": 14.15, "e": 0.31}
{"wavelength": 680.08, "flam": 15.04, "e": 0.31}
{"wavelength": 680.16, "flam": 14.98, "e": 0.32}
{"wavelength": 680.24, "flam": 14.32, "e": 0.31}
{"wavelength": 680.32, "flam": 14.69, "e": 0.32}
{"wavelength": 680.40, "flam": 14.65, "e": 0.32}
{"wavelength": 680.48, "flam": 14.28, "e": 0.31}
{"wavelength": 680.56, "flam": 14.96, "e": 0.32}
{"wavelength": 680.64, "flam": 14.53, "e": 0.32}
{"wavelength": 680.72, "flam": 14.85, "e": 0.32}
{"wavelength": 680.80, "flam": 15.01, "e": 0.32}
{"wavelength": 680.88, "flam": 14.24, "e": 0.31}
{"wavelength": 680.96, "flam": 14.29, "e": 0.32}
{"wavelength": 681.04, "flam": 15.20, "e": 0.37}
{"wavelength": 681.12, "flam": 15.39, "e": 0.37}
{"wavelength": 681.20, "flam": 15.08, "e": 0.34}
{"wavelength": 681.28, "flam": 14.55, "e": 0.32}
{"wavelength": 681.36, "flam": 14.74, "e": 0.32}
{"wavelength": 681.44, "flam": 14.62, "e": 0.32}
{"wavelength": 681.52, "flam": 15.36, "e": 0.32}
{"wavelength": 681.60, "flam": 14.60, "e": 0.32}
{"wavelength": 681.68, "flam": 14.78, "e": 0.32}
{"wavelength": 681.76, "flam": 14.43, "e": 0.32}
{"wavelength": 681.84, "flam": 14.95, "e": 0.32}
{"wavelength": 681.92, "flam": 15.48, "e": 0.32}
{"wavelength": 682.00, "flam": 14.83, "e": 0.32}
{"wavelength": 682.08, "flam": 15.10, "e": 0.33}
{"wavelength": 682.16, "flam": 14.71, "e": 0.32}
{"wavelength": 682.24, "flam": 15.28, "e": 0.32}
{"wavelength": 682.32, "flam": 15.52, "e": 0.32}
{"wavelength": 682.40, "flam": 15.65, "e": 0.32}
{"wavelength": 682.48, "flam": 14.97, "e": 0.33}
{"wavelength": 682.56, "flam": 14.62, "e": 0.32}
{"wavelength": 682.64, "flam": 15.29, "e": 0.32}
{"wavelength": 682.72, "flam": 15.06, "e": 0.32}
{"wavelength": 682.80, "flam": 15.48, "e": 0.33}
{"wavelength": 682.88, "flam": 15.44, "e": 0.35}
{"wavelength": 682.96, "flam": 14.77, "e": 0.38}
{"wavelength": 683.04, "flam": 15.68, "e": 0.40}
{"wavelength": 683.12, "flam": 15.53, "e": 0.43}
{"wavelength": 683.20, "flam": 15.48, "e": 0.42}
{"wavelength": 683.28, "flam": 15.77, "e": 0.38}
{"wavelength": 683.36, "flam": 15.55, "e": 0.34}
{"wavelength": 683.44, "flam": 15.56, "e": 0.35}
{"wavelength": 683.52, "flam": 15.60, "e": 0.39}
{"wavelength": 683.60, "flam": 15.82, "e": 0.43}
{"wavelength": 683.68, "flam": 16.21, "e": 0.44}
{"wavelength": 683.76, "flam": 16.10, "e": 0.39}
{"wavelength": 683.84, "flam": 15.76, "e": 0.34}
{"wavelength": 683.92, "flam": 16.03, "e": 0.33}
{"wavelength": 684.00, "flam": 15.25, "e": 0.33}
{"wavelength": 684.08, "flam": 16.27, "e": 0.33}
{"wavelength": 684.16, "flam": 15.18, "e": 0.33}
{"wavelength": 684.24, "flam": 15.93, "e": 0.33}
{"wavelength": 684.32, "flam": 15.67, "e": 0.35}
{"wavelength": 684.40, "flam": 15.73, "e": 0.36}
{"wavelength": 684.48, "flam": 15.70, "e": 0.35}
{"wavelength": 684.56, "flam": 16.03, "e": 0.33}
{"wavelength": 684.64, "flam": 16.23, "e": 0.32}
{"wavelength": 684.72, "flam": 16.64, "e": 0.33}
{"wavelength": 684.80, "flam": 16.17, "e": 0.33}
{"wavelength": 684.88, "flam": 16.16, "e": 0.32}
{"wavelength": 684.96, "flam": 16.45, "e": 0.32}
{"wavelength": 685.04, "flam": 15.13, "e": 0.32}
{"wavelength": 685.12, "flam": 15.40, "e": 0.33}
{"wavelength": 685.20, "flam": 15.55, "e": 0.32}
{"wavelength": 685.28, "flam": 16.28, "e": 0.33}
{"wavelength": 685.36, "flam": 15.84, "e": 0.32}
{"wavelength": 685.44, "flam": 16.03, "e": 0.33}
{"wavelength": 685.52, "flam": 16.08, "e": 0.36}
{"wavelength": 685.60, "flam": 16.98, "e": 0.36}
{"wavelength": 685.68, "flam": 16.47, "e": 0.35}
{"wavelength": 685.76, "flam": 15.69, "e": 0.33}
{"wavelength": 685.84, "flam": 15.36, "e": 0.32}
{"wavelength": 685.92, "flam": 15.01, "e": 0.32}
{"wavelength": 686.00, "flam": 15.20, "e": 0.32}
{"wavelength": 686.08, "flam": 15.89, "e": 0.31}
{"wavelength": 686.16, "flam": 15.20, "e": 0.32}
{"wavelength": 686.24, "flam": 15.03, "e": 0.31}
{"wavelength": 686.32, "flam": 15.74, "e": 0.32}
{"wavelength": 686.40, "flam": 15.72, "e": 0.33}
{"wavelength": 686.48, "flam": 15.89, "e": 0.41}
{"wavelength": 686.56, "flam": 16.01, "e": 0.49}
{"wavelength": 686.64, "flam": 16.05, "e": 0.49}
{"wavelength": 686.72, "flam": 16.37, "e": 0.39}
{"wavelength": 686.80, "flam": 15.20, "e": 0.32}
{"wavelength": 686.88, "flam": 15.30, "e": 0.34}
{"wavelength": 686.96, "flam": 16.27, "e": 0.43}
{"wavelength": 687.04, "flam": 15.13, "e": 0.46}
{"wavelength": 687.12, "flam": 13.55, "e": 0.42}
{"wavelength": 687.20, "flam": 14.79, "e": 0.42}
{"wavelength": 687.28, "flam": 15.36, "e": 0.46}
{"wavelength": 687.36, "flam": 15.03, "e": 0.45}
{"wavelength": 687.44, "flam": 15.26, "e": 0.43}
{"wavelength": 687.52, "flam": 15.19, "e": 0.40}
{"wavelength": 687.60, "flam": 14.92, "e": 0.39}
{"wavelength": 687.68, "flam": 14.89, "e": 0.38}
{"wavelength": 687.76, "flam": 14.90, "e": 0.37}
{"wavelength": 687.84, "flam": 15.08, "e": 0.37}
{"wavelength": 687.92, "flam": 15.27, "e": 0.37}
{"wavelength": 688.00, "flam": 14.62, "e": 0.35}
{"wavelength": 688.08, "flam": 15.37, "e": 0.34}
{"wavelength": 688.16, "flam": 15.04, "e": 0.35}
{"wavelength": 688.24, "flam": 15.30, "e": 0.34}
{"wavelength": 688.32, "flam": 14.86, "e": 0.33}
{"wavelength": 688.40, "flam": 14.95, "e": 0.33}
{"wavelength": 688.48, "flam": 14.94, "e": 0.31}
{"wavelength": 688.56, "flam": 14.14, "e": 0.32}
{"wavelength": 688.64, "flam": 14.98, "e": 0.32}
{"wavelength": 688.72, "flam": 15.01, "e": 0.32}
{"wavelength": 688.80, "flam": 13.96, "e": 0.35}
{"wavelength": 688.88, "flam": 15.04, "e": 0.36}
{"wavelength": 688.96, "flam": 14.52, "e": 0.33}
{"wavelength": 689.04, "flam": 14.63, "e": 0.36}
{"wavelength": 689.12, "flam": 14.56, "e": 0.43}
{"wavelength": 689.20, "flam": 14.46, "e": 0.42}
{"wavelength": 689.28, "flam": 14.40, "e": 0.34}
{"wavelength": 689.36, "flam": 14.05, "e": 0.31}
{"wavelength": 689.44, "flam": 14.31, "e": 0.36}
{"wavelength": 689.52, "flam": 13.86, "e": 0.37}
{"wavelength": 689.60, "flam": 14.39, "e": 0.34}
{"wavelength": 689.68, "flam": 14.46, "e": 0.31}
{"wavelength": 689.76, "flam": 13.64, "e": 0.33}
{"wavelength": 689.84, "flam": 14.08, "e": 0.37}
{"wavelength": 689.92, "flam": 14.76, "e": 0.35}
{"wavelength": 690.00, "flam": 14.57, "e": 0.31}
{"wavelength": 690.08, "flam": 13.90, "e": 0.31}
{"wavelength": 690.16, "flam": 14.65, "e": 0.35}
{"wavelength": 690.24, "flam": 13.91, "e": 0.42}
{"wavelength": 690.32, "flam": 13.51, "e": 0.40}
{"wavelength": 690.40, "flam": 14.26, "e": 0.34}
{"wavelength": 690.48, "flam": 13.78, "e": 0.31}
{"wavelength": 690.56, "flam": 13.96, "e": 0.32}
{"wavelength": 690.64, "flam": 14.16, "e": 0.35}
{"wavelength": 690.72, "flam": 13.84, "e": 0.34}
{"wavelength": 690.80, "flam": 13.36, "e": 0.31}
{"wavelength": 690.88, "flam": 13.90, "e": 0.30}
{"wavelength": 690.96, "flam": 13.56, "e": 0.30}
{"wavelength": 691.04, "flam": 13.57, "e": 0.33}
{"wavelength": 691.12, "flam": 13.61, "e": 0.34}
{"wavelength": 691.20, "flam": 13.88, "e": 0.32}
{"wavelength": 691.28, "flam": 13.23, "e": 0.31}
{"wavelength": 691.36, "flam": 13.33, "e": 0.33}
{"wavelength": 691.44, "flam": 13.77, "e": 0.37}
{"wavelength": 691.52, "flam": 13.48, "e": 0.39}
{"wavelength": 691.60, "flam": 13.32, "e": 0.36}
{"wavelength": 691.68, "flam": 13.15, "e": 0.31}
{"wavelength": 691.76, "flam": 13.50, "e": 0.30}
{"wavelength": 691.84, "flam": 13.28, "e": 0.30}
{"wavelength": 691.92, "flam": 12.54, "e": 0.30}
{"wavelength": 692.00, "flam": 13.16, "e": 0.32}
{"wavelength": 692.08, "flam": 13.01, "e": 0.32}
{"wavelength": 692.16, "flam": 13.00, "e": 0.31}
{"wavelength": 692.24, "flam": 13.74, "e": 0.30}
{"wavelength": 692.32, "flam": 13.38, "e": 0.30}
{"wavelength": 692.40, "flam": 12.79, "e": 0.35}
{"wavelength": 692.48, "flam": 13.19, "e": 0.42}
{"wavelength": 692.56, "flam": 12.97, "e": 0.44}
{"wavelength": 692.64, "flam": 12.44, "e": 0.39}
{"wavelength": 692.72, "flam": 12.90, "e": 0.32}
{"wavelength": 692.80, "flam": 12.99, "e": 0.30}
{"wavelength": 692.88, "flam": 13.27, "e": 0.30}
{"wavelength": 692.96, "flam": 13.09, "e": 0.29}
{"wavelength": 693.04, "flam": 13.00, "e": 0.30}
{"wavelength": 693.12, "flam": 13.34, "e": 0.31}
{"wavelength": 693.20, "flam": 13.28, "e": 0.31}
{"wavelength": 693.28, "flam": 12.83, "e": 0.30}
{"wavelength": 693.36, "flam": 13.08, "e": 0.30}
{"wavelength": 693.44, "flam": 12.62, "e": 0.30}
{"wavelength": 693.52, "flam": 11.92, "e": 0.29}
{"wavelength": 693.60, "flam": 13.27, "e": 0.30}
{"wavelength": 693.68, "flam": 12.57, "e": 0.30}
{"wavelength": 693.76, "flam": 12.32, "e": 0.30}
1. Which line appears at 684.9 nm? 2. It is C III] 1909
